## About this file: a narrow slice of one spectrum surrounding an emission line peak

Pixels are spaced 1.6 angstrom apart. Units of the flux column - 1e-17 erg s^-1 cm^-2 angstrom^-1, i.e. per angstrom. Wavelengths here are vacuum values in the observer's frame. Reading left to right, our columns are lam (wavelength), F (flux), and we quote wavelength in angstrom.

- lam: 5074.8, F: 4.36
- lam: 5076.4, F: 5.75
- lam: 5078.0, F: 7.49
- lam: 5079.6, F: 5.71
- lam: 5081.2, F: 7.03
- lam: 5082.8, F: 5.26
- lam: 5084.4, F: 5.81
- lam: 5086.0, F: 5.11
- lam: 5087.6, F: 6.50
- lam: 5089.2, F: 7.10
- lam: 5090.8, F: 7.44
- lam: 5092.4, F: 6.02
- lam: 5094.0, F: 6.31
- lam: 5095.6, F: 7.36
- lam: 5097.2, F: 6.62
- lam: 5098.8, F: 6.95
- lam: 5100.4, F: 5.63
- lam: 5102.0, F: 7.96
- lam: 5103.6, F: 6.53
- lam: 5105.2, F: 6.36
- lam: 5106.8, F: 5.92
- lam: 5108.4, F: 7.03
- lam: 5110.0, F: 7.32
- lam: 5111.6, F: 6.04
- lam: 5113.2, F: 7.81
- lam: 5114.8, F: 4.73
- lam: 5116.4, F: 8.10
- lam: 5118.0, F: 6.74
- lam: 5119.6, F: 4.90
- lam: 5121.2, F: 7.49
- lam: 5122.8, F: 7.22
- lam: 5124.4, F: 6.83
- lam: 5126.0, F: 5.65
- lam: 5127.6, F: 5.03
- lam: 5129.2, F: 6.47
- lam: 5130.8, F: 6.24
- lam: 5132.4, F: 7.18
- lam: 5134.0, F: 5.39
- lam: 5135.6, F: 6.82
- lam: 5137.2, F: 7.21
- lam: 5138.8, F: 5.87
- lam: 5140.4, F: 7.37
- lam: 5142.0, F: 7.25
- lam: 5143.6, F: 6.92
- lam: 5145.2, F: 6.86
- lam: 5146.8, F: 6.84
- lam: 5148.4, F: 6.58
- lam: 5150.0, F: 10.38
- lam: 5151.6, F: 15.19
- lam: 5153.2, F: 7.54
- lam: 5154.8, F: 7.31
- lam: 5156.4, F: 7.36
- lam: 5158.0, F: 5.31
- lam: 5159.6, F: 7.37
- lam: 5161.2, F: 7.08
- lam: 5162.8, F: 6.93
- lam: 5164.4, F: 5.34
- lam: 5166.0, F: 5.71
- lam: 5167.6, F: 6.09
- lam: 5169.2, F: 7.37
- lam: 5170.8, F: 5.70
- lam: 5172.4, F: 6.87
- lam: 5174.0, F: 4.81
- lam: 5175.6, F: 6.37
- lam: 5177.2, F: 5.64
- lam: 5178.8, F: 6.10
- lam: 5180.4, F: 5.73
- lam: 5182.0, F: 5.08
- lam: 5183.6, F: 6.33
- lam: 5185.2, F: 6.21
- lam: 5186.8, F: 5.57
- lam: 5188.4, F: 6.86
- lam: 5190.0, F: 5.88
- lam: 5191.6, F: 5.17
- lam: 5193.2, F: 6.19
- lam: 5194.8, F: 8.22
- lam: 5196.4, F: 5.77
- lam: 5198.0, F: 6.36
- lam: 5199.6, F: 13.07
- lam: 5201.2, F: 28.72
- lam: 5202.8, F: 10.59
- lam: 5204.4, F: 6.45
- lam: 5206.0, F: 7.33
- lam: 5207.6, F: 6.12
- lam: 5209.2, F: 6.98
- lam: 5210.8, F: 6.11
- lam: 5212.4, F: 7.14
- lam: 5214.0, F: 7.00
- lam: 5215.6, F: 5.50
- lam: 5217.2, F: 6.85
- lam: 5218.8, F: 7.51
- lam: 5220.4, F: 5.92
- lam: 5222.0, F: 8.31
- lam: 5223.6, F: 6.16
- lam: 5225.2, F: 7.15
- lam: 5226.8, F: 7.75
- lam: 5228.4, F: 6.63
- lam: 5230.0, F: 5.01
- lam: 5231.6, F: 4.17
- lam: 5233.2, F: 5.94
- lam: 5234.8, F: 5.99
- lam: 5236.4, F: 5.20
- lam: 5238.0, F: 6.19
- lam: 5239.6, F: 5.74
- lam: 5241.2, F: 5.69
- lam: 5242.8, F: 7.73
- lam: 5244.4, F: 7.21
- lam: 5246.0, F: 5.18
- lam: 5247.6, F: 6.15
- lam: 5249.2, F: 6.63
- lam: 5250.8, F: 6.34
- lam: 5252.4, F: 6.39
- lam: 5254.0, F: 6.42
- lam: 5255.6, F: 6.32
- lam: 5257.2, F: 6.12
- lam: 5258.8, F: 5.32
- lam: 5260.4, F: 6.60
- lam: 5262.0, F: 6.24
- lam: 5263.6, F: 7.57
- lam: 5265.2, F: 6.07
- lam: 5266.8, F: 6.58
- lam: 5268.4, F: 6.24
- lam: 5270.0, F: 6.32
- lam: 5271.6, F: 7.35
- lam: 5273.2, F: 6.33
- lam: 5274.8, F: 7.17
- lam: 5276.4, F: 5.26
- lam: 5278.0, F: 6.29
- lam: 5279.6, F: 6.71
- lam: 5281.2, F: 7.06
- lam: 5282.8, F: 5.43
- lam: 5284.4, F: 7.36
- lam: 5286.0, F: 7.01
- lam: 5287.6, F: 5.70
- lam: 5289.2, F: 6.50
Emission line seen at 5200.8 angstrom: [O III]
